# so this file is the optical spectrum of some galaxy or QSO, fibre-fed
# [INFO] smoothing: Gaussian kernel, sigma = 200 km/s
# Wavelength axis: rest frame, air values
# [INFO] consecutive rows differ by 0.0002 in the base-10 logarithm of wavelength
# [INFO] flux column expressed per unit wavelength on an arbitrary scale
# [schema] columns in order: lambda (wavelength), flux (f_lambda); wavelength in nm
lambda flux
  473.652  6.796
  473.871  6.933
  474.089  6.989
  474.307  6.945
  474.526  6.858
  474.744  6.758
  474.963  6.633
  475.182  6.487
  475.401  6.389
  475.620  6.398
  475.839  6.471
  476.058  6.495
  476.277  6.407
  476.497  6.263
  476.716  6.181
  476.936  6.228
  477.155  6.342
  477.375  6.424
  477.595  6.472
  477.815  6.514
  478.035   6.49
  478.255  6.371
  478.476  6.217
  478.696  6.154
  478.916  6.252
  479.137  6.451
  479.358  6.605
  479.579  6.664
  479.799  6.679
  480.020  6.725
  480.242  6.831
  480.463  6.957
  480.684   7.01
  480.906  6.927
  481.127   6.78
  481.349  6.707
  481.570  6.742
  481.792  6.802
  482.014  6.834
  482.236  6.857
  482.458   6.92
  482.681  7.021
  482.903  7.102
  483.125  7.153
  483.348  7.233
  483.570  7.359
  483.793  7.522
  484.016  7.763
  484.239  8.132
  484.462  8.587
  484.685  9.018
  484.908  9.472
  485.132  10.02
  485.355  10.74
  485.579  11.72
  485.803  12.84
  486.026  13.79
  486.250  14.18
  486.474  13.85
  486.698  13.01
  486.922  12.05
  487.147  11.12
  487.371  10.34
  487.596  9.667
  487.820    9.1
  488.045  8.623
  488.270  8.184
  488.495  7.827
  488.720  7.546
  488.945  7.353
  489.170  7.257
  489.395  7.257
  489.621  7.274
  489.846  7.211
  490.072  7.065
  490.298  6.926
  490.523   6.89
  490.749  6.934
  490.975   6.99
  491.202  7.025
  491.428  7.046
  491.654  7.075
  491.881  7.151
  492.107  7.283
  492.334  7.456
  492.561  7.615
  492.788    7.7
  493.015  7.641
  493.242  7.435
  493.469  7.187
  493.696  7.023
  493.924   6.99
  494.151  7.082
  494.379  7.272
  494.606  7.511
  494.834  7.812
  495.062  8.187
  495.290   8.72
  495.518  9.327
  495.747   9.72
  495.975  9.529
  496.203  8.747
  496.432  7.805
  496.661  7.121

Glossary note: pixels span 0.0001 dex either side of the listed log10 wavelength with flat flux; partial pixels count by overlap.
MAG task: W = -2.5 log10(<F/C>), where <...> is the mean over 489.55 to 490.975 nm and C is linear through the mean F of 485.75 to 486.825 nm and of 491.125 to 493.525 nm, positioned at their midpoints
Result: 0.319 mag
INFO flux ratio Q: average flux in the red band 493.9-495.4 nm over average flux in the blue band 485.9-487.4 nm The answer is 0.6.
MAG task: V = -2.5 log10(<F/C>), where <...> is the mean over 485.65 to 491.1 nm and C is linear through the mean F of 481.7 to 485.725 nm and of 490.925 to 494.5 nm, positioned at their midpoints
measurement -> -0.20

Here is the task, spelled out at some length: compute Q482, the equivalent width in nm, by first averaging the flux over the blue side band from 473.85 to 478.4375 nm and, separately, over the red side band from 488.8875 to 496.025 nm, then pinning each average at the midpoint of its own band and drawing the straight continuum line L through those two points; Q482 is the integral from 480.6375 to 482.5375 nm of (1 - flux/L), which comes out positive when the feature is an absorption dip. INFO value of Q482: 0.00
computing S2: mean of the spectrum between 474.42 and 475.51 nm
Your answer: 6.62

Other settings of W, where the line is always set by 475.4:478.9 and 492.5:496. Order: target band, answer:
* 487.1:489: -0.20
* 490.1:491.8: 0.09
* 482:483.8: -0.04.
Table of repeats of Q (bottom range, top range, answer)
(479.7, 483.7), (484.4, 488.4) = 1.58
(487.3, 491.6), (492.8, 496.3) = 1.04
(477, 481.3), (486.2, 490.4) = 1.40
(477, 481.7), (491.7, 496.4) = 1.19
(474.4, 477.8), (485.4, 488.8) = 1.70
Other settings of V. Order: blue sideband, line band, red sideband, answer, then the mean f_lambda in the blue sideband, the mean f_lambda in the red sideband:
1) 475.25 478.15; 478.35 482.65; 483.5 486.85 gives 0.23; 6.39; 10.6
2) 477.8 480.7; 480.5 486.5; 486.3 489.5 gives -0.06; 6.55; 9.61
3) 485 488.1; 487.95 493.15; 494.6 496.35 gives 0.36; 11.5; 8.75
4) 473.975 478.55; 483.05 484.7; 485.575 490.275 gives 0.11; 6.49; 9.76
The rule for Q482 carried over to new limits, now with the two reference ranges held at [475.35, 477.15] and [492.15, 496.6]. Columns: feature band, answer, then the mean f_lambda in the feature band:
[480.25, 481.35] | -0.02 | 6.89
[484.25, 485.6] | -0.49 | 9.67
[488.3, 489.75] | 0.00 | 7.46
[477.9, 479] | 0.04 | 6.31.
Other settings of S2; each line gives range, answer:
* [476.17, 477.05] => 6.27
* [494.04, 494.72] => 7.29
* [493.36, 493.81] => 7.1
